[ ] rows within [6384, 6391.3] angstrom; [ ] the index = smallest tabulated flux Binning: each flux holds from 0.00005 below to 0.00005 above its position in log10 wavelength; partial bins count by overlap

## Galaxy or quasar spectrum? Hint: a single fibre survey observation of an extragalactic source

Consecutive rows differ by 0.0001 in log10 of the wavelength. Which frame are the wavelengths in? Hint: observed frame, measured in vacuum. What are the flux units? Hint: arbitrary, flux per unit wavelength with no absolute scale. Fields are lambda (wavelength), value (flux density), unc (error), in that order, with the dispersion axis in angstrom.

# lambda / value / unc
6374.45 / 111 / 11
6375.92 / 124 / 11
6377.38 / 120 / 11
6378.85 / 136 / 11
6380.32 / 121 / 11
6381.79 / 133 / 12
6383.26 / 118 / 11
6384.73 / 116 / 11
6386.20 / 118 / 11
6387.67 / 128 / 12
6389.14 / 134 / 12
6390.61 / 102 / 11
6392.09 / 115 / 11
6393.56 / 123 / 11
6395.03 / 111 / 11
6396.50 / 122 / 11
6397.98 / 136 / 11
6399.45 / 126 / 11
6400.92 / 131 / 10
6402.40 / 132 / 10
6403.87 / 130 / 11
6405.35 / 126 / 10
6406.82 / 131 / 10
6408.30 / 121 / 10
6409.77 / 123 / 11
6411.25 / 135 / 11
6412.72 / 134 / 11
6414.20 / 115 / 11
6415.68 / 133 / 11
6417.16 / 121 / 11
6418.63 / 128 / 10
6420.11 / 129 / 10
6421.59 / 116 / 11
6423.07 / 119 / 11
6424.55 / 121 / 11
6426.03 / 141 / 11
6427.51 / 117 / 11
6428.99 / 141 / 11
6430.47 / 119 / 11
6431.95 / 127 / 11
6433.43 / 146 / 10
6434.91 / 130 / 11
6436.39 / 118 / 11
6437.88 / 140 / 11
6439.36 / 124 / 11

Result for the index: 102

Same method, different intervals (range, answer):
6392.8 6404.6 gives 111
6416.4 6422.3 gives 116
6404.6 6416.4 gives 115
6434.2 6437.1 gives 118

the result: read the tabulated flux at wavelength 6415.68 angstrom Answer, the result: 133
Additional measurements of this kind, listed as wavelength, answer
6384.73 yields 116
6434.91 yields 130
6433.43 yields 146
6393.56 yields 123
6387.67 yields 128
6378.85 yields 136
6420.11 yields 129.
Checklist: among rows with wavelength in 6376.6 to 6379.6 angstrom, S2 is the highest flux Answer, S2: 136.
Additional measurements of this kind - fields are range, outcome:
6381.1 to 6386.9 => 133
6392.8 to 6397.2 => 123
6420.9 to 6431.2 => 141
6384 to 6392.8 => 134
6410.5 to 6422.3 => 135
